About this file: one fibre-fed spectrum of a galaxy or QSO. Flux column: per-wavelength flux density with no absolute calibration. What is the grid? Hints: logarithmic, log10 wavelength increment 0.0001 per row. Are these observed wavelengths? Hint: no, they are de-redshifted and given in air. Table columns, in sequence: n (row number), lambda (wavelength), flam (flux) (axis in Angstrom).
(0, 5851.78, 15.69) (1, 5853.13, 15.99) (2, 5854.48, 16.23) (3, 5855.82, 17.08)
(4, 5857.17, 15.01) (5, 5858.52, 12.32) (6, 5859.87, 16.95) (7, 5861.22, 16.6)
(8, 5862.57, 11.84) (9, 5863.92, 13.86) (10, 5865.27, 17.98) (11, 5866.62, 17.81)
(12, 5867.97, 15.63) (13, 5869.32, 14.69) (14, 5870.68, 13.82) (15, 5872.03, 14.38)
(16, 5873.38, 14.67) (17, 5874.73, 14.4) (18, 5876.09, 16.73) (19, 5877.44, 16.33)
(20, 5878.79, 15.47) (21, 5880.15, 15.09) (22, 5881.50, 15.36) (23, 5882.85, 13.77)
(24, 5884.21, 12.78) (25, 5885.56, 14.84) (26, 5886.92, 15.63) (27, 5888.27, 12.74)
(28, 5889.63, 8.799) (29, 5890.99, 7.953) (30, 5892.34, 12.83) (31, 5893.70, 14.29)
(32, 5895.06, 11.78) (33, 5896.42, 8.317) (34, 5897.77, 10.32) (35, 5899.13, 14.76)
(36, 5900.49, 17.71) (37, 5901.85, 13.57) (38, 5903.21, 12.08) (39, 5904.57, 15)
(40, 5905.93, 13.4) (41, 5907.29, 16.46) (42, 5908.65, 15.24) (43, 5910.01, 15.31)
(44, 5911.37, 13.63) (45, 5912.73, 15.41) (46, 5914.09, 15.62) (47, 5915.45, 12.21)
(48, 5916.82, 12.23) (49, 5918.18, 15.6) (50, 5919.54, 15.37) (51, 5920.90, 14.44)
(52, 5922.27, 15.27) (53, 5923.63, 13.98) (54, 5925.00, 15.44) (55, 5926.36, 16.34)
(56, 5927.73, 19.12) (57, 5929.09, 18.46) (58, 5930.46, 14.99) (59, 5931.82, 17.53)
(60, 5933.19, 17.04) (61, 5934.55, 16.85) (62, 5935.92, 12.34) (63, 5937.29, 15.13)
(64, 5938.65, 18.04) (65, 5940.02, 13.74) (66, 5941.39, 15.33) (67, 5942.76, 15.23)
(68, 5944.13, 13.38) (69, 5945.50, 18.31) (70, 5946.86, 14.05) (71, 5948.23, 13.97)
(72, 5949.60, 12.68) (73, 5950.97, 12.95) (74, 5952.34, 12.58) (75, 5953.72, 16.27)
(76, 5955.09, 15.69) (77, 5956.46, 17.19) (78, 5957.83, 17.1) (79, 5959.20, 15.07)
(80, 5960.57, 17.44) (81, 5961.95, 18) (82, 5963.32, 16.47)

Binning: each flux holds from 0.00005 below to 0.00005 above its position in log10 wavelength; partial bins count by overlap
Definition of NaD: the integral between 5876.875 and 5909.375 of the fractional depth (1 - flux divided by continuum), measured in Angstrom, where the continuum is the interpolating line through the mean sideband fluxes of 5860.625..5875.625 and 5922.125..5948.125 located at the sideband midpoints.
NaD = 3.9 Angstrom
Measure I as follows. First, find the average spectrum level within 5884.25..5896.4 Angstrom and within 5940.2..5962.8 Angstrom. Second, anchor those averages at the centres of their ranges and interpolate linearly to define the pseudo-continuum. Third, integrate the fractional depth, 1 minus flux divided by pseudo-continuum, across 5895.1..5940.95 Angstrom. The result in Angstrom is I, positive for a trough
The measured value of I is -4.19 Angstrom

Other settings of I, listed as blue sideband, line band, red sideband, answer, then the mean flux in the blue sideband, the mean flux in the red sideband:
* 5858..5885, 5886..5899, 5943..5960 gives 3.0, 15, 15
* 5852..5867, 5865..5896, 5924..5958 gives 2.8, 15.6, 15.6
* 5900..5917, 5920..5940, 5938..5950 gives -1.6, 14.5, 15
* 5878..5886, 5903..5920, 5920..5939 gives 1.1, 14.6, 16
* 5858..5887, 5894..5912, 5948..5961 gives 1.7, 15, 15.1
